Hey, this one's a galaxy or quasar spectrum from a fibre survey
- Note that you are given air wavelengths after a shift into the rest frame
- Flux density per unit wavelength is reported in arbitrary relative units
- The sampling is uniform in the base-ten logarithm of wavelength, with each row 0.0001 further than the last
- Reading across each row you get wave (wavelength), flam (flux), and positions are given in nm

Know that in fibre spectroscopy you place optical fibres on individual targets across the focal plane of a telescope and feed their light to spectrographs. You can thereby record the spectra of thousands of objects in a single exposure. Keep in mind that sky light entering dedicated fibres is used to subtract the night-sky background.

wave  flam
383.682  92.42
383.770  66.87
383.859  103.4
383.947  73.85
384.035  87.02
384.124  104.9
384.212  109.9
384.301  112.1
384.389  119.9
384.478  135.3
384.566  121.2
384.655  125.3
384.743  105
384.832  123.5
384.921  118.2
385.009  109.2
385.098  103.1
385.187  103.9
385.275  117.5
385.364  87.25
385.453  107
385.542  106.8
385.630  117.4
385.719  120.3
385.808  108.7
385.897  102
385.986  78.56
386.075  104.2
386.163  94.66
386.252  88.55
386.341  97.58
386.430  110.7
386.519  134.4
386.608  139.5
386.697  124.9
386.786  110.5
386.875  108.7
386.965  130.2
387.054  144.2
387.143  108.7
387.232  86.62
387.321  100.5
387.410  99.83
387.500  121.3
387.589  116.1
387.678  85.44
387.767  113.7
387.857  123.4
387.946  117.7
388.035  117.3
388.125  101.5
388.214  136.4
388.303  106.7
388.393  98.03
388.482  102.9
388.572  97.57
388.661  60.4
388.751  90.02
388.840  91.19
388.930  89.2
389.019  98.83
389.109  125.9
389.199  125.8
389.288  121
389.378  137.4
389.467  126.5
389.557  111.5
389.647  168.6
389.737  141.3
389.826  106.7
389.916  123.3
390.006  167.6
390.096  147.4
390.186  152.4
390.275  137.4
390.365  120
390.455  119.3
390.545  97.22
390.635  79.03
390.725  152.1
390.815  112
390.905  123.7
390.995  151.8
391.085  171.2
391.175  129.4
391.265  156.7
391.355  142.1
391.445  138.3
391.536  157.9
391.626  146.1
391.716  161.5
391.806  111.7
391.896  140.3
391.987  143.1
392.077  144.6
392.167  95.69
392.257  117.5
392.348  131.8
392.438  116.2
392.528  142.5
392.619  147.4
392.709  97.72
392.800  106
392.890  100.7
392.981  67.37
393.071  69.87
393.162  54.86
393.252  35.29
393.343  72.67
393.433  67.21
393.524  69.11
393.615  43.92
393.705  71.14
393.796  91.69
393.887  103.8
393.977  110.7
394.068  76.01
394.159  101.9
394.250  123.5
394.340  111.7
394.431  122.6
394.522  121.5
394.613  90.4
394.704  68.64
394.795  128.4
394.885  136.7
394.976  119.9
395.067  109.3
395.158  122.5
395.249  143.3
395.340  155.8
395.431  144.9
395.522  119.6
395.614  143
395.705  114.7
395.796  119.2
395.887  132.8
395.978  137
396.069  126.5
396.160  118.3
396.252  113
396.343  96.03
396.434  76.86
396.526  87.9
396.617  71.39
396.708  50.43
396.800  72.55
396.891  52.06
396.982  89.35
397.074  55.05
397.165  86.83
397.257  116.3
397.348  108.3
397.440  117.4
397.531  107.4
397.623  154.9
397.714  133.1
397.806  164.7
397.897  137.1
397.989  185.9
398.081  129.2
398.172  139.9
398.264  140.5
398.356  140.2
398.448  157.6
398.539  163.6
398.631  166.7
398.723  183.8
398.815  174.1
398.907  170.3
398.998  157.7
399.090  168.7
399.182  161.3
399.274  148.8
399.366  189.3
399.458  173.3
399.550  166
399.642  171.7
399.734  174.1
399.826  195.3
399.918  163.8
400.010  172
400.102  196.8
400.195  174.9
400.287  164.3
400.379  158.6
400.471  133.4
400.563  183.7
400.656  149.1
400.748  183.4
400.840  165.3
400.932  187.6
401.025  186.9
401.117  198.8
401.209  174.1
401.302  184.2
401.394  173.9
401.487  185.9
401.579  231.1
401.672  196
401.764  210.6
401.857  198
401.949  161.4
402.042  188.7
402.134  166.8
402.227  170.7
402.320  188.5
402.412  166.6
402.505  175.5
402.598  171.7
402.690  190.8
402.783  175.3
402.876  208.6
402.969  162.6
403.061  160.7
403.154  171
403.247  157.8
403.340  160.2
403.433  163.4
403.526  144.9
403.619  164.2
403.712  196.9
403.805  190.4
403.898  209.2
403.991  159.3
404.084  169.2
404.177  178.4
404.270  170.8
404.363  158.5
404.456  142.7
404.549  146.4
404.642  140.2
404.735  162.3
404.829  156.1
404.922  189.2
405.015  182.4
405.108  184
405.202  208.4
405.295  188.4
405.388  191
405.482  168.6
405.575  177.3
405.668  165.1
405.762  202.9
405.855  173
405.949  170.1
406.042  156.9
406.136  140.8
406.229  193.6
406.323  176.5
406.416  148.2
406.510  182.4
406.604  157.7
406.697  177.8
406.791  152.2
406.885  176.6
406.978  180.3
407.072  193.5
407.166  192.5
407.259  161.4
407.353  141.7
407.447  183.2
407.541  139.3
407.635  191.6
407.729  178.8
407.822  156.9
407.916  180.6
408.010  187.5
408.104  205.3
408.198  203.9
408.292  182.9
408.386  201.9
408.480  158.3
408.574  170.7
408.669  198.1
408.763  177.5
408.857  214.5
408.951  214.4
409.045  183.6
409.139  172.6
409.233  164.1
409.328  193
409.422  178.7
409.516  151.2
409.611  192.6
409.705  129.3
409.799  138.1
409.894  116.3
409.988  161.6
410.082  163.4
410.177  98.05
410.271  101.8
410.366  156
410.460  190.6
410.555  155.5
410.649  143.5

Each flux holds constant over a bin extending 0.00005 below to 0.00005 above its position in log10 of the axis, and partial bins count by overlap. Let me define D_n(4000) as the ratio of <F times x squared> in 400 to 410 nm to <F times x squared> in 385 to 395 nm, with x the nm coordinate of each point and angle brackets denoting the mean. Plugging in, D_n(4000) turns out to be 1.68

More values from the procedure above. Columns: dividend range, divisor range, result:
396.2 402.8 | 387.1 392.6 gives 1.32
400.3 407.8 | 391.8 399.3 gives 1.57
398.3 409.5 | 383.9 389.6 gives 1.75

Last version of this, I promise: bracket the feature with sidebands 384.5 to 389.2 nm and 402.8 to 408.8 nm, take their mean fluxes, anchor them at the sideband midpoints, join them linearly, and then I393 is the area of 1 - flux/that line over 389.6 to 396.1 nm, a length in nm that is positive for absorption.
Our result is 0.51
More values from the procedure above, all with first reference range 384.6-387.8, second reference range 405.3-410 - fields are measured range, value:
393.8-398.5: 0.83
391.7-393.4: 0.29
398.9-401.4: -0.34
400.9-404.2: -0.44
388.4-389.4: 0.13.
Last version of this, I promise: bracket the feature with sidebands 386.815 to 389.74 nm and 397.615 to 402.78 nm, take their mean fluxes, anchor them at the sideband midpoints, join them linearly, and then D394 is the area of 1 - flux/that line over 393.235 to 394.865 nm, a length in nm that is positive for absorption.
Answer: 0.58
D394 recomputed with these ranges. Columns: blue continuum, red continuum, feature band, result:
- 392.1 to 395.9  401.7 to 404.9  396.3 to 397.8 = 0.39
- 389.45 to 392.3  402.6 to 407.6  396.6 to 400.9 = 0.27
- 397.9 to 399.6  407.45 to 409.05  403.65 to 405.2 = 0.03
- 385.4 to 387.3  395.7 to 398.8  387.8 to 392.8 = -0.48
